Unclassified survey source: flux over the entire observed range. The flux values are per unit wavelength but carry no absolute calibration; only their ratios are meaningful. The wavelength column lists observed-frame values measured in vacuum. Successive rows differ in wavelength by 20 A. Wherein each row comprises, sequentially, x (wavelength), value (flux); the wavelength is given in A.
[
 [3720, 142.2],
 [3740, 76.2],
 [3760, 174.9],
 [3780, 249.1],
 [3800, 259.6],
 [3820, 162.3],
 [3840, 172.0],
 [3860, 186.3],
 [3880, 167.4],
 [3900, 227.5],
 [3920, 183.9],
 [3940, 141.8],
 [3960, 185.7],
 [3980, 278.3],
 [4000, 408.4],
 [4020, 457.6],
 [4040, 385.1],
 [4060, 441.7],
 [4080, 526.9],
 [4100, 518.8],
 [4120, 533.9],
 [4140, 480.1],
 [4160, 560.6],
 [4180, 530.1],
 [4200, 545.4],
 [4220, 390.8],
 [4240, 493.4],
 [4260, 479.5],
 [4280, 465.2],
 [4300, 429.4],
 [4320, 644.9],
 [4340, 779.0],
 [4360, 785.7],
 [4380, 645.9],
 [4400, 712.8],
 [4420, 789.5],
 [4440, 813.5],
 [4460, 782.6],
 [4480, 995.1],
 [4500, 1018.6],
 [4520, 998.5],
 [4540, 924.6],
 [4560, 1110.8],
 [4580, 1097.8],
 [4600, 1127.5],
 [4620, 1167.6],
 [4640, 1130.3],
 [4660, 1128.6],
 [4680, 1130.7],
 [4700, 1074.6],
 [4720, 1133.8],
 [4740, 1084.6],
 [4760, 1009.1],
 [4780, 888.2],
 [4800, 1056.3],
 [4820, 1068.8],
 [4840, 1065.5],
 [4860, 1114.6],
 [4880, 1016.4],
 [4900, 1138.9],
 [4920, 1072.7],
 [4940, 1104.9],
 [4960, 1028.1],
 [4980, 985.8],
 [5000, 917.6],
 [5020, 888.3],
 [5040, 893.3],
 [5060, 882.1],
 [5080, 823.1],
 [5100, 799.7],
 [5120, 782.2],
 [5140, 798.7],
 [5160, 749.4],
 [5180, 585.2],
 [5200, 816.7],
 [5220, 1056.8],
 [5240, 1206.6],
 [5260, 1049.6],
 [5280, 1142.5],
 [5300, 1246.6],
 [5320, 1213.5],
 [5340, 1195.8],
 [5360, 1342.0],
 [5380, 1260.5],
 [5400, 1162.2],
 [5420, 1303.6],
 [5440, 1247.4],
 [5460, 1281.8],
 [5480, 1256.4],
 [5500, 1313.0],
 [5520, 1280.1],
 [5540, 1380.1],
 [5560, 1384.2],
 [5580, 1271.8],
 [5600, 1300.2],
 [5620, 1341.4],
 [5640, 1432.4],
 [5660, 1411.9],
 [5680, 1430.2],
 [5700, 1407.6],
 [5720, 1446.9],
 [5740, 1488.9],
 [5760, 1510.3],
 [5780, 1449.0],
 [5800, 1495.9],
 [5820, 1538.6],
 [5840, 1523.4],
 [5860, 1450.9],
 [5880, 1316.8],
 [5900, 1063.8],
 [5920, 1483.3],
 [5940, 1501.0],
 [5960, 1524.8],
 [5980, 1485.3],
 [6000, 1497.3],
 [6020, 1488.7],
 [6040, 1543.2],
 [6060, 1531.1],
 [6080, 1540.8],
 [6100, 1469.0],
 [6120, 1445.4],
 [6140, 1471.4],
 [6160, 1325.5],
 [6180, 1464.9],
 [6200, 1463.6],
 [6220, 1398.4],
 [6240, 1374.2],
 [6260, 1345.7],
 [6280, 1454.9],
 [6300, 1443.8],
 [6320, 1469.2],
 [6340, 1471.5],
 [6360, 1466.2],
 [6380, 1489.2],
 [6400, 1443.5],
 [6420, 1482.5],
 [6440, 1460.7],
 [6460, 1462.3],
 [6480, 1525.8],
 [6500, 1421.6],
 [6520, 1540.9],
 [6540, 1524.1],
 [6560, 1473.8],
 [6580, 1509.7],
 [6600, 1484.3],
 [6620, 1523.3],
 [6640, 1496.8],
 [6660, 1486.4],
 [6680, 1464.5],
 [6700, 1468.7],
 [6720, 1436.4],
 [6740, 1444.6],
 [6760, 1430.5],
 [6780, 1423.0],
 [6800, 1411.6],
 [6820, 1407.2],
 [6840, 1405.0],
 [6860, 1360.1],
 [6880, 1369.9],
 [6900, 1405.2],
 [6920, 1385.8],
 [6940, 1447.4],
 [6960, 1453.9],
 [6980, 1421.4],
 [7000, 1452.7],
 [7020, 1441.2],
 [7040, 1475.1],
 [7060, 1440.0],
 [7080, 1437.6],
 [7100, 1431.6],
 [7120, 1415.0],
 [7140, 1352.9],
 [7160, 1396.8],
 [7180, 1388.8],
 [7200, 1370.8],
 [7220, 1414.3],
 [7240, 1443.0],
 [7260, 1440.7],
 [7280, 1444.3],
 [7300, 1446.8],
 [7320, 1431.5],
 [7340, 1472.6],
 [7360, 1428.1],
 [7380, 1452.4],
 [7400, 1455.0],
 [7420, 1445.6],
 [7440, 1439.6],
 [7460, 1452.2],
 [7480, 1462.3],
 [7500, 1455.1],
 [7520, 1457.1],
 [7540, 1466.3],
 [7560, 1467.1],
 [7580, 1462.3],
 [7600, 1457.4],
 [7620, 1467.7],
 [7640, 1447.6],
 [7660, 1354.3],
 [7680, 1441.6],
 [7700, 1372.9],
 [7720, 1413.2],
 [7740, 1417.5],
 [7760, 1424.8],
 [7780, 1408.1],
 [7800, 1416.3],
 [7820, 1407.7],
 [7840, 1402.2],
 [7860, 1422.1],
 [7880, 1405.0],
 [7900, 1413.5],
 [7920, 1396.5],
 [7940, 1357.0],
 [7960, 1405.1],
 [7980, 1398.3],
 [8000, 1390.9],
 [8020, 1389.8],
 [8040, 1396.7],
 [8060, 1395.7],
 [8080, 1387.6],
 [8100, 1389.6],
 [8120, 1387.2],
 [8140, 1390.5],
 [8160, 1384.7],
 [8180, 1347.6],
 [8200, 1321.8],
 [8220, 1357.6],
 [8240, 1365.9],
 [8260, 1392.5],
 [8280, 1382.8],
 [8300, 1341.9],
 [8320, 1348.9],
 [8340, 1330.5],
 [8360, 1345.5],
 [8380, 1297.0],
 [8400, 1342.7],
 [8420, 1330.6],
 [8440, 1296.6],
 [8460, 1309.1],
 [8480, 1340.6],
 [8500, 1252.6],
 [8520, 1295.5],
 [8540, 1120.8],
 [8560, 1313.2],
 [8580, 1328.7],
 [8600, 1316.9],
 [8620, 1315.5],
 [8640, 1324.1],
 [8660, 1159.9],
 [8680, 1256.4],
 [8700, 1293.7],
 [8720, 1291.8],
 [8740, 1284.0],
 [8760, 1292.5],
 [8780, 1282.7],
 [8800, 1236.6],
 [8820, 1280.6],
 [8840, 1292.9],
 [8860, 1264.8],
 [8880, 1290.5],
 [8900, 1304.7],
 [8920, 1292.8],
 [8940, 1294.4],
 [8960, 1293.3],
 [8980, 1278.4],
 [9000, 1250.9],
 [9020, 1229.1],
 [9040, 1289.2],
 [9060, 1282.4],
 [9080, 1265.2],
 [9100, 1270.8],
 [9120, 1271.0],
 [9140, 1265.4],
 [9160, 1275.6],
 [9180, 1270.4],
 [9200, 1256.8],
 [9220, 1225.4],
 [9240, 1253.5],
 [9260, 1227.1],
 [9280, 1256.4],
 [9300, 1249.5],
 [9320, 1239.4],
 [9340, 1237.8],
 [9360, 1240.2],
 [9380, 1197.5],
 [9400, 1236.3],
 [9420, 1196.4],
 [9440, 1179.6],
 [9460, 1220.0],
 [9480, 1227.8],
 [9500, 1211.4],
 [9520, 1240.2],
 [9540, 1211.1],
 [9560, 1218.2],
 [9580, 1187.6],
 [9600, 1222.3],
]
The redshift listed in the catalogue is 0.000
